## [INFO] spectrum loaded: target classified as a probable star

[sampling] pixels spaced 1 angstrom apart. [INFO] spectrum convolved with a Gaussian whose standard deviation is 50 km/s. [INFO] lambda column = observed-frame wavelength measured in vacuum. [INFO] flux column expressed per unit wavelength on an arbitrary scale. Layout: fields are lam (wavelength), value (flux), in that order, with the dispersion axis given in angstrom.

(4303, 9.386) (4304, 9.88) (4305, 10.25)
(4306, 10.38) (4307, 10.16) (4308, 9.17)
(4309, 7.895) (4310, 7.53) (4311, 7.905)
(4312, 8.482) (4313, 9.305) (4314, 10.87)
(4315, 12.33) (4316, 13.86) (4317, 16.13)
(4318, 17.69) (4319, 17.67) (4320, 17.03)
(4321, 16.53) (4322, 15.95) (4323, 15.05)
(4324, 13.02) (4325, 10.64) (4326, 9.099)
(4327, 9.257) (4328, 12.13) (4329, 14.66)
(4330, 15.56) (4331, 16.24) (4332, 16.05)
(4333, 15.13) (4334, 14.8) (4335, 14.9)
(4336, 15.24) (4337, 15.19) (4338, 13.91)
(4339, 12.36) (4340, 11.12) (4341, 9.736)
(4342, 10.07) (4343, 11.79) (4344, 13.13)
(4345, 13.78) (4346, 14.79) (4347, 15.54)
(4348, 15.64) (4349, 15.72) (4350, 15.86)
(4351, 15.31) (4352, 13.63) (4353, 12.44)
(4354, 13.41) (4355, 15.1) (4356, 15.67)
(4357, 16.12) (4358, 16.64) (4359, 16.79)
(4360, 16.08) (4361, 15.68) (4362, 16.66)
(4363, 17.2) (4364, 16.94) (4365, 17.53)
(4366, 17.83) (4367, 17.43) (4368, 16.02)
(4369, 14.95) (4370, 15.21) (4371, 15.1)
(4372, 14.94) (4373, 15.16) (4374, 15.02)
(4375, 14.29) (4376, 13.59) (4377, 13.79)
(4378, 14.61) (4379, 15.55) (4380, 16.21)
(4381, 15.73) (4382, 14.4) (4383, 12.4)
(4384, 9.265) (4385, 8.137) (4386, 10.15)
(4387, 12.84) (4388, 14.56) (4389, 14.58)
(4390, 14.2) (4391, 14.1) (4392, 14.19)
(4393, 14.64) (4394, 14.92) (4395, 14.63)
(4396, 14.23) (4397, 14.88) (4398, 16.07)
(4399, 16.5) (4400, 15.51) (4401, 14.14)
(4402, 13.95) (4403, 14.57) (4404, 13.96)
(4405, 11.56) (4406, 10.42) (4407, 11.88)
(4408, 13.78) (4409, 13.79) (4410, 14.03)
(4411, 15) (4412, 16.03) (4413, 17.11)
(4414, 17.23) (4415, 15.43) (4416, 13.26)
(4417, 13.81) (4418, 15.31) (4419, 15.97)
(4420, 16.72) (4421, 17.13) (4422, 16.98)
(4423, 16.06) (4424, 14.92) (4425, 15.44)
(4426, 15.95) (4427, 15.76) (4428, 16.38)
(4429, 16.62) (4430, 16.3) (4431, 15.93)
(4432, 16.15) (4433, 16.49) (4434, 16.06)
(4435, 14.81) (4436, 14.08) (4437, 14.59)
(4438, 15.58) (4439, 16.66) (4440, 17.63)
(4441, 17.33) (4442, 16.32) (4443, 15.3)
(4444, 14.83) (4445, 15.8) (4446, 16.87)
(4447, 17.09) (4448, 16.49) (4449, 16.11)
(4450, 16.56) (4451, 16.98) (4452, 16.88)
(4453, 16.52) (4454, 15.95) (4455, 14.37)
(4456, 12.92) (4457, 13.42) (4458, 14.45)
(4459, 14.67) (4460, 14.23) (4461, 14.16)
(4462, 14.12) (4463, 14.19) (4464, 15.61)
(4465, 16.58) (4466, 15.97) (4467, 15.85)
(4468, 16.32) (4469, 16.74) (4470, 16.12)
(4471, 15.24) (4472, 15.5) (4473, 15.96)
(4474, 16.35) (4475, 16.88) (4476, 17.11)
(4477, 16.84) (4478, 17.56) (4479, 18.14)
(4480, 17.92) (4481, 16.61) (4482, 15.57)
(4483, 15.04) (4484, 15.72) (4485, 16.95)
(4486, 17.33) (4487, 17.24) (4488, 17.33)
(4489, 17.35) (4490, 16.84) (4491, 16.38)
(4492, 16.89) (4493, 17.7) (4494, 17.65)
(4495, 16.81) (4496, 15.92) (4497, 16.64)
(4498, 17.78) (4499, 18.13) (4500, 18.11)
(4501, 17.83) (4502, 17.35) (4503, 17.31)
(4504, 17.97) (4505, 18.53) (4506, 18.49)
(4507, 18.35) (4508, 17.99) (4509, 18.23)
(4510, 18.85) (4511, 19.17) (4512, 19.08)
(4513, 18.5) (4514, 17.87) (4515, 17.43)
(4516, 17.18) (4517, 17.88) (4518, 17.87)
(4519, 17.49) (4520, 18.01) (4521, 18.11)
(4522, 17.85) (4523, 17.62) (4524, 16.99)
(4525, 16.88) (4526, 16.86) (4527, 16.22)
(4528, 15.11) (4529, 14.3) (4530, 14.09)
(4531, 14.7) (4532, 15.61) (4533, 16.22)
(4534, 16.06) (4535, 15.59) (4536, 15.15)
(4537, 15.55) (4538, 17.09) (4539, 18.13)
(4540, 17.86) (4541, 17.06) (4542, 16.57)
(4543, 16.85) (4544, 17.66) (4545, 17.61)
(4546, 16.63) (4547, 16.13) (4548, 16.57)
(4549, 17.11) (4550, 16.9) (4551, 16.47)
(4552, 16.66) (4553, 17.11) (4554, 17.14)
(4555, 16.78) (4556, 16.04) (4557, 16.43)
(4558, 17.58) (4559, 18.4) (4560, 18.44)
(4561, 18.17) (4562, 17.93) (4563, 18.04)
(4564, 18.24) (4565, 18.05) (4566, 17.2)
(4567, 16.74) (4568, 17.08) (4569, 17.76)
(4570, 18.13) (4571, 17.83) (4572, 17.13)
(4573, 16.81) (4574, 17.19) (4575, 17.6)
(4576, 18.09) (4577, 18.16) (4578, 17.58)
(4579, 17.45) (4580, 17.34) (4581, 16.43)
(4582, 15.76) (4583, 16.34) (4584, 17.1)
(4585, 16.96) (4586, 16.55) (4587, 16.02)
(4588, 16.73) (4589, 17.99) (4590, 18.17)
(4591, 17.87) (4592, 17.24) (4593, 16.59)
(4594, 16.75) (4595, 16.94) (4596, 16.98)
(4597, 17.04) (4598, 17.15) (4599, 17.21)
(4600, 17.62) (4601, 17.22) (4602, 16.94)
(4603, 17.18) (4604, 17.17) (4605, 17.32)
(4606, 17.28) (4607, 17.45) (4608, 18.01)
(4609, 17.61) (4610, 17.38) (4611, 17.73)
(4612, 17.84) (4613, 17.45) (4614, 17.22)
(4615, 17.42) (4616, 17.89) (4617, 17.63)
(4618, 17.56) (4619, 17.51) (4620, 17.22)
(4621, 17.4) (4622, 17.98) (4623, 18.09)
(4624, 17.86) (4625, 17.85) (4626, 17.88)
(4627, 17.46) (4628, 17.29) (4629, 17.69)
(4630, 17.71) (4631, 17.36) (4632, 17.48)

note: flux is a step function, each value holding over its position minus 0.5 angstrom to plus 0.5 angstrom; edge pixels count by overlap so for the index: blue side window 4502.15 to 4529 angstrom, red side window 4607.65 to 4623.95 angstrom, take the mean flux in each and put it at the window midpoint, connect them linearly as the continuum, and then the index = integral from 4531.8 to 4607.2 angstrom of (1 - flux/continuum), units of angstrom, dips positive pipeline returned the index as 2.3 angstrom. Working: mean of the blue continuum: 17.7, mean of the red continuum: 17.6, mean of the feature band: 17.1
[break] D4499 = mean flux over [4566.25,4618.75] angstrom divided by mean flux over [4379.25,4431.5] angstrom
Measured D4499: 1.2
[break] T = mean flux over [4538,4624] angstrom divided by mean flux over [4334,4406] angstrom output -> 1.20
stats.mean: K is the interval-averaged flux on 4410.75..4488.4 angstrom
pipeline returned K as 15.9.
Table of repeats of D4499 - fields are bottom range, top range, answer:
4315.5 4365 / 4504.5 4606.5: 1.18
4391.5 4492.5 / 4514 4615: 1.09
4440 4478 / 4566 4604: 1.09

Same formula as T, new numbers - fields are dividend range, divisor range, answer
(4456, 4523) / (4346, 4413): 1.15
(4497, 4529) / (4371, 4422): 1.24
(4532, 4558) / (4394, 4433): 1.10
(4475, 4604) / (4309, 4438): 1.19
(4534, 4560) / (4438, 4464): 1.08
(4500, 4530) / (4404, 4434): 1.16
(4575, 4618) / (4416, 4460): 1.09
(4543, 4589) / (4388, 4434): 1.14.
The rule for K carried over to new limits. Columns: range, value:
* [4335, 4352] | 13.7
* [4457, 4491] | 16.1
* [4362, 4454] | 15.2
